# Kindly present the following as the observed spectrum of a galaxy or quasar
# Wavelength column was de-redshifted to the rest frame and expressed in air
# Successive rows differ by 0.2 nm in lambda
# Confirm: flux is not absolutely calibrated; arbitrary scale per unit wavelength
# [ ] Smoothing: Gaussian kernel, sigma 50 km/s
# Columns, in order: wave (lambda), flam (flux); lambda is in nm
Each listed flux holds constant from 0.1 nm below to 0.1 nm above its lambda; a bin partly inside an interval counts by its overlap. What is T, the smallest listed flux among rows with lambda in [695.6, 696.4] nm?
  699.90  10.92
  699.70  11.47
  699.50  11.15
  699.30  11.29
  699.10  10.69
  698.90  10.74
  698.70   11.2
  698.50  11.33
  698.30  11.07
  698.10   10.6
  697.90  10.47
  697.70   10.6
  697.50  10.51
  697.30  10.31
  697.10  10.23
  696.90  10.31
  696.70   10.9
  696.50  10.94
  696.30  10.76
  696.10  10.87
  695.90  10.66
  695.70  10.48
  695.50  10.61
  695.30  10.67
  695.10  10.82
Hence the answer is 10.48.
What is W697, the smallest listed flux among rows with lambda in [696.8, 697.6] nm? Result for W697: 10.23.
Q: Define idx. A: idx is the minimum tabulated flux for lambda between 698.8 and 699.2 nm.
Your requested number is 10.69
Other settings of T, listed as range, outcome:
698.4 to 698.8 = 11.2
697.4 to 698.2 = 10.47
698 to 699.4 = 10.6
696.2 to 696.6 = 10.76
